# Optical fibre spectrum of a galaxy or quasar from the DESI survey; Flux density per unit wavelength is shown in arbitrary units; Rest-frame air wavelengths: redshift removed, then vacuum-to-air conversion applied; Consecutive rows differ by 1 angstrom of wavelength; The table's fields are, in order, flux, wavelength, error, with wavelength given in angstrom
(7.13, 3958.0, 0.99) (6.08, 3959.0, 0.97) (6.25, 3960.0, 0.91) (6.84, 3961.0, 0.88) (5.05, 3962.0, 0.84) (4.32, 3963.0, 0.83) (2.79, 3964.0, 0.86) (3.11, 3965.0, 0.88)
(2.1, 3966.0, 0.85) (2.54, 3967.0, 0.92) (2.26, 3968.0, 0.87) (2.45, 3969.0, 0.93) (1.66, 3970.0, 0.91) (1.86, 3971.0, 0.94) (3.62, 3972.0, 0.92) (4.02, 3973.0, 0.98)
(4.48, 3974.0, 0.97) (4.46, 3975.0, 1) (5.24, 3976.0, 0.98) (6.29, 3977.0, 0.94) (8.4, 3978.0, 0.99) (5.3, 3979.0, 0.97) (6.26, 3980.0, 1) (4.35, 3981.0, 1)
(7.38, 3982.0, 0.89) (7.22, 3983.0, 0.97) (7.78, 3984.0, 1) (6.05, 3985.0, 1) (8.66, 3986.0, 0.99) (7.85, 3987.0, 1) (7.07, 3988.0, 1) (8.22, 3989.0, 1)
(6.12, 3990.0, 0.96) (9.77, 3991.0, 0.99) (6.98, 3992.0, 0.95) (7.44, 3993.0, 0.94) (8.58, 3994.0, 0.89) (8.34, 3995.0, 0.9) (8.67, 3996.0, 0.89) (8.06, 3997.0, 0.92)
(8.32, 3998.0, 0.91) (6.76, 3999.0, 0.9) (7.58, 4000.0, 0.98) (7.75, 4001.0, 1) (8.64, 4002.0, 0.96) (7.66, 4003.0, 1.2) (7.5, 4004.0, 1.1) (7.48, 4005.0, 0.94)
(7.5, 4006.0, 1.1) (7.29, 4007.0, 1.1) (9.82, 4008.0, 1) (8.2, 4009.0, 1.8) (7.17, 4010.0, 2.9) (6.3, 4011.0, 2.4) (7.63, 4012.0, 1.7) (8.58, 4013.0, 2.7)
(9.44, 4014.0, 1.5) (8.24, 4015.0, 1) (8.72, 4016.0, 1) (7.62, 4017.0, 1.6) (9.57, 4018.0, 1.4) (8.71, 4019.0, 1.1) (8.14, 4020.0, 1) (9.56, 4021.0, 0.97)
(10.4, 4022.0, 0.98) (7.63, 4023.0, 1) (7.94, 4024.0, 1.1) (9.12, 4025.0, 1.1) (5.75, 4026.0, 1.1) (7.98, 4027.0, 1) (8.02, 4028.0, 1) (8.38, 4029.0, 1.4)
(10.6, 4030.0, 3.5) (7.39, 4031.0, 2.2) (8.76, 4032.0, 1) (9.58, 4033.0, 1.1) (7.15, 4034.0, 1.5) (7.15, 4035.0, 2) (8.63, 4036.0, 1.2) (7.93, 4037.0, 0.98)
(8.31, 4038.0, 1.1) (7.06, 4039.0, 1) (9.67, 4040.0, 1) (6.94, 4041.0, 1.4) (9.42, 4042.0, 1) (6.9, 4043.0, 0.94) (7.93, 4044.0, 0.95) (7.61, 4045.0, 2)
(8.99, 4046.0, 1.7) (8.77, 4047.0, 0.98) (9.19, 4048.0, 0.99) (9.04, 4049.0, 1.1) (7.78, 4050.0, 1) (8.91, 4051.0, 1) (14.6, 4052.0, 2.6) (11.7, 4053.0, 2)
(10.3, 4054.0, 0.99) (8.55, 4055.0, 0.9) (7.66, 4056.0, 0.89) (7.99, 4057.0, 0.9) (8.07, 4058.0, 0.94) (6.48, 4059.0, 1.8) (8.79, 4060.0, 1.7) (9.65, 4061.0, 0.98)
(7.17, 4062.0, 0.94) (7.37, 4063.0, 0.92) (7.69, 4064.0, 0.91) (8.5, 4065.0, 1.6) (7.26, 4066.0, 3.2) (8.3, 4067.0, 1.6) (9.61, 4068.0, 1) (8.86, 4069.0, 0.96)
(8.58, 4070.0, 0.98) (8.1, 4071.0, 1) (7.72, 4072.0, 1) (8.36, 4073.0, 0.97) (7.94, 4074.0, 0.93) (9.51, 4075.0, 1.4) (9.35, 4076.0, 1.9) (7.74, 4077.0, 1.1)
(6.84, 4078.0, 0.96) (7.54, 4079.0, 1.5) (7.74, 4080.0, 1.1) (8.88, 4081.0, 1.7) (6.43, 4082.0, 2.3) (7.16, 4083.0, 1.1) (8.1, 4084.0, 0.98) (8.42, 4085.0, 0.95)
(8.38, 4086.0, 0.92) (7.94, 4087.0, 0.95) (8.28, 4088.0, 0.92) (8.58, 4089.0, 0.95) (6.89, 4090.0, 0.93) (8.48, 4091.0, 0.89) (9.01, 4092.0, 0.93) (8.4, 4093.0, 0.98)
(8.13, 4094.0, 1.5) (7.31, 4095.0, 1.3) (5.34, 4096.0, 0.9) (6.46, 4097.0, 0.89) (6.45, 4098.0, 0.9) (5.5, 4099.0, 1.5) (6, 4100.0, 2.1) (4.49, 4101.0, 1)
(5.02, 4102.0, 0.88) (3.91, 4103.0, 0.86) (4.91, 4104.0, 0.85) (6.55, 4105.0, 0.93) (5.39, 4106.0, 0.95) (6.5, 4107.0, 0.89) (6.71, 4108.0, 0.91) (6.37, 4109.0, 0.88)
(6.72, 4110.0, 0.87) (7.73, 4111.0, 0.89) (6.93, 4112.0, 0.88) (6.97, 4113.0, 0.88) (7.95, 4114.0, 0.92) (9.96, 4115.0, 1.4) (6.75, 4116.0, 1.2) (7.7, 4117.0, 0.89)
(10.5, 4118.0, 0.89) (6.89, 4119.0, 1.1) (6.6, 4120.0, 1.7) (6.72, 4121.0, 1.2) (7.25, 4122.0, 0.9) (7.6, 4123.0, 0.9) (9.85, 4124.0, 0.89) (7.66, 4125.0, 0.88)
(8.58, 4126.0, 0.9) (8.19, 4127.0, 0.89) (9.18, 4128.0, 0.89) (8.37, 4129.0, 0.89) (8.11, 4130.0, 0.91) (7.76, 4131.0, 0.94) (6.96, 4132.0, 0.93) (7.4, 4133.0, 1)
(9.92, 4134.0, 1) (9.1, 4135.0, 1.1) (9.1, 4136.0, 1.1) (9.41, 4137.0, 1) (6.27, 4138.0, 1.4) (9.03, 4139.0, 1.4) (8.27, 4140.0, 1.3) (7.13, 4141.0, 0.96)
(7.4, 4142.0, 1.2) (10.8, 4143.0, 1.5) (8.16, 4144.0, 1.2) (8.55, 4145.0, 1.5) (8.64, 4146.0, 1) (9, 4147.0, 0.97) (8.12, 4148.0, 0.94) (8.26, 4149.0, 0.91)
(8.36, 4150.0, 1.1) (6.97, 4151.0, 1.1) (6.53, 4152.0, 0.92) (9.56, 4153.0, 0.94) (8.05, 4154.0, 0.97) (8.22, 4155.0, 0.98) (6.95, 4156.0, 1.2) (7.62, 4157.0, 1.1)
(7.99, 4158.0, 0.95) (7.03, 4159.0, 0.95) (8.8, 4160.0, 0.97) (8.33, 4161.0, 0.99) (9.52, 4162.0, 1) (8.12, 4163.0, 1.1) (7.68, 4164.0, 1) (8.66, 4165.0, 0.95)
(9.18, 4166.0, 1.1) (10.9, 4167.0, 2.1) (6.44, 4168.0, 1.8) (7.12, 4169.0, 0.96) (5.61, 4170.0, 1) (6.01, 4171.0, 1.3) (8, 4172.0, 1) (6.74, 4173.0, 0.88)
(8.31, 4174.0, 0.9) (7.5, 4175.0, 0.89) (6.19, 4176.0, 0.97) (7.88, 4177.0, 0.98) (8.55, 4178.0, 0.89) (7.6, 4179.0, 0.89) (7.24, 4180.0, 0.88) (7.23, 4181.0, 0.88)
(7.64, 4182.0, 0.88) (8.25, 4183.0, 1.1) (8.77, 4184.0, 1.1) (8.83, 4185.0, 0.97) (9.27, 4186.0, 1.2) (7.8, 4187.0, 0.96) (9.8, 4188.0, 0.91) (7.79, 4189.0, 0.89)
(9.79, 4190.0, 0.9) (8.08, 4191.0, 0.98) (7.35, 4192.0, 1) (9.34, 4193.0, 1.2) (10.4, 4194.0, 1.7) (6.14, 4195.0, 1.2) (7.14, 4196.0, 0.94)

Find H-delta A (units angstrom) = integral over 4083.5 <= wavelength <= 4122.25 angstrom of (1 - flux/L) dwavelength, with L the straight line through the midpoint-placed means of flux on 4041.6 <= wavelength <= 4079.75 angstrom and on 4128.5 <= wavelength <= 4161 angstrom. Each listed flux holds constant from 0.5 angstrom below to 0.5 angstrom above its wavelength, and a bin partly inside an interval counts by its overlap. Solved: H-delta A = 5.9 angstrom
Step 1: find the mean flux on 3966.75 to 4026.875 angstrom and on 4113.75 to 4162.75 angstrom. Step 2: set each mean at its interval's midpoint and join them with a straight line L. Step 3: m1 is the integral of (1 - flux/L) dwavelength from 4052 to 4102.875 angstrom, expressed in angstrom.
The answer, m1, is -1.4 angstrom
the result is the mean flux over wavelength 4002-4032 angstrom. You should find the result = 8.23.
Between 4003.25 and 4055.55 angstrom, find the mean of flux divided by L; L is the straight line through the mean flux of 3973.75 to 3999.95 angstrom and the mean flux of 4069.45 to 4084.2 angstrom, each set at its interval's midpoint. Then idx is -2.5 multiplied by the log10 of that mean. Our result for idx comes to -0.129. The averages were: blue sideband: 7.11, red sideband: 8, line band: 8.49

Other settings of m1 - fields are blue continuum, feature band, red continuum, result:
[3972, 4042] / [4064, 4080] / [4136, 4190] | -0.8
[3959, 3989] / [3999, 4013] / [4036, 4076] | -2.8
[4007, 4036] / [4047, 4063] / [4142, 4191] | -1.4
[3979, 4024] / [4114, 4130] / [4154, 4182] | -0.7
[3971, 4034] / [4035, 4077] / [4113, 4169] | -3.9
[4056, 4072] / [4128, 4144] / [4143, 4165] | -0.3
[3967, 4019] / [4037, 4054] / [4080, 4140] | -4.2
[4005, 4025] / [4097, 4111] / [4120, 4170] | 4.1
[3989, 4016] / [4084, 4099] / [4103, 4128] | -0.4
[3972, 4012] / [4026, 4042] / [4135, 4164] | -1.6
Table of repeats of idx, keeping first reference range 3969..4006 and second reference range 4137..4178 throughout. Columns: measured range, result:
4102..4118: 0.12 mag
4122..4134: -0.06 mag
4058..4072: -0.13 mag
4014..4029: -0.21 mag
